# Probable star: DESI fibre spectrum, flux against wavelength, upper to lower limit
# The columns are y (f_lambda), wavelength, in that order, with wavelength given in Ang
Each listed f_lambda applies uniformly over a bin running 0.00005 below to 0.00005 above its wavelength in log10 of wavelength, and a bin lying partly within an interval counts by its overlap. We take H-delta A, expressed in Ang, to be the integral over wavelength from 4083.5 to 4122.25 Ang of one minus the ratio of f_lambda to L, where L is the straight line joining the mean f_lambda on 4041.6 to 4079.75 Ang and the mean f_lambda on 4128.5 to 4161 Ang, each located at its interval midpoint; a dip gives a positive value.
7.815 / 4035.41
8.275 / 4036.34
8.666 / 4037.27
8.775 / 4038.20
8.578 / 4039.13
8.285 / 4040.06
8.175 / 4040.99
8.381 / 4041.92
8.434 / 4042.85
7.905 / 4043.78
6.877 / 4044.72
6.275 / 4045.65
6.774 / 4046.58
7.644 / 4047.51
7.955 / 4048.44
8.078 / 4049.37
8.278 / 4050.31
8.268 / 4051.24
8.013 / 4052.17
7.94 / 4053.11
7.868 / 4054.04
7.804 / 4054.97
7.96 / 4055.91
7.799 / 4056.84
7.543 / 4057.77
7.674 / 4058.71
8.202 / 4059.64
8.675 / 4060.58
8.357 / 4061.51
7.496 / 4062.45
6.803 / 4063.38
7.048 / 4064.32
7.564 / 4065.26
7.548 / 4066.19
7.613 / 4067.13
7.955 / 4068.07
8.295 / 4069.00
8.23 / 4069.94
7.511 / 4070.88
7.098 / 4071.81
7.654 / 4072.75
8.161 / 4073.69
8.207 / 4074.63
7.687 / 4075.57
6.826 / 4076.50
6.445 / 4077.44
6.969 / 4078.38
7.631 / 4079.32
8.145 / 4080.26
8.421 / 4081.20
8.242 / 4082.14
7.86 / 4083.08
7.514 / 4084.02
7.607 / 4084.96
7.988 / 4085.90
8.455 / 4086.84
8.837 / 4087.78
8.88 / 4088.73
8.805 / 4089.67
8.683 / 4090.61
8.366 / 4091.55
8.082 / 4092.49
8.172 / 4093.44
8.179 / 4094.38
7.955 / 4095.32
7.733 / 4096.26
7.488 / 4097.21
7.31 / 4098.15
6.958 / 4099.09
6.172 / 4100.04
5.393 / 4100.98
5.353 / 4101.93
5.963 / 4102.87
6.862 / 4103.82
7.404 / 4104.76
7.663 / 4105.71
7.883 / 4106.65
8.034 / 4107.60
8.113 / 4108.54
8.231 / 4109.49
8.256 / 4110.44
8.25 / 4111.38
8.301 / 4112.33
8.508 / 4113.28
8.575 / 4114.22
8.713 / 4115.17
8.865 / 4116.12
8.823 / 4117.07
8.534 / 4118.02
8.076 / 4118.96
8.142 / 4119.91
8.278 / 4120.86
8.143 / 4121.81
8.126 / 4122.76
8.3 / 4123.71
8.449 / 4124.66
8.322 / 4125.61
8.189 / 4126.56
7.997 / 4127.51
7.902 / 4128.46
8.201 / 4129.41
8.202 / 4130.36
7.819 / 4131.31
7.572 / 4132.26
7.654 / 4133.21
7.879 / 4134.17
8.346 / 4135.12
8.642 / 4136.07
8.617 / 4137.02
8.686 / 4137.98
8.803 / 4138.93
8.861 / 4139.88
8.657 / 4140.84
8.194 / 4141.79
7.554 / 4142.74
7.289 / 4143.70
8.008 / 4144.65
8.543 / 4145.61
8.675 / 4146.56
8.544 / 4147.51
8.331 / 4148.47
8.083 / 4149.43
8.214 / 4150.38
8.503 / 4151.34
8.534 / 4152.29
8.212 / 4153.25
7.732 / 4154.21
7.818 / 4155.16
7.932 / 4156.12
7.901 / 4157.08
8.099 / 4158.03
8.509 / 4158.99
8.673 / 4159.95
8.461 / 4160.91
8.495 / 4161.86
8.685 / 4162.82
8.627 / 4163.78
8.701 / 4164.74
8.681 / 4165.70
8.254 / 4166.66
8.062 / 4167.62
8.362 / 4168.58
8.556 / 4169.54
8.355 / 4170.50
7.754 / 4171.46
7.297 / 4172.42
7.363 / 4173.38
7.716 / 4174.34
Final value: 0.3 Ang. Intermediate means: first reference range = 7.69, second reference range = 8.22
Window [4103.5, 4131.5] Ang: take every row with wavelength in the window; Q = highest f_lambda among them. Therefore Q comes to 8.865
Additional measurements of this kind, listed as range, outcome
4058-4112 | 8.88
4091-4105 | 8.366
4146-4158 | 8.675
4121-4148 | 8.861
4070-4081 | 8.207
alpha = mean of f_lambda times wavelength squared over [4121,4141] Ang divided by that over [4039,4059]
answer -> 1.10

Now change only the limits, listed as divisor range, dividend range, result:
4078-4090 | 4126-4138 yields 1.02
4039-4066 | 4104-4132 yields 1.09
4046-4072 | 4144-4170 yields 1.12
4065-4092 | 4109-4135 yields 1.06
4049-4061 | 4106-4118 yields 1.08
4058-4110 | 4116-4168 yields 1.11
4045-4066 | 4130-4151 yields 1.11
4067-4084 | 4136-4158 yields 1.11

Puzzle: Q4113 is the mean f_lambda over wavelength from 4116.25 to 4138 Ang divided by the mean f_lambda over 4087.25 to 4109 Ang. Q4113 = 1.1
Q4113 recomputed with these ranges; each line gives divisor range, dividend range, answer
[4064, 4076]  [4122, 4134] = 1.04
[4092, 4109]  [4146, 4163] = 1.14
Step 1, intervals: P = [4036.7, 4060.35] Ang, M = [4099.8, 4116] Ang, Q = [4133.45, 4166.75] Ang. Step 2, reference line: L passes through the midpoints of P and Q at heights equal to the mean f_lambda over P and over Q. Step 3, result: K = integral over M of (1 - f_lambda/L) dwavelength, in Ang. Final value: 1.2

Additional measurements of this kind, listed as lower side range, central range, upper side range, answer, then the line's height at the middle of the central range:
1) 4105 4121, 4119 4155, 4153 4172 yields 0.34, 8.29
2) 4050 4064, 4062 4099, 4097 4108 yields -2.42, 7.36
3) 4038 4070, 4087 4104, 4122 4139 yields 1.04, 8.03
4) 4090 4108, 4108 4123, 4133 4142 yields -1.04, 7.83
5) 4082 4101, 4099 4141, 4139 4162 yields 0.48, 8.07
